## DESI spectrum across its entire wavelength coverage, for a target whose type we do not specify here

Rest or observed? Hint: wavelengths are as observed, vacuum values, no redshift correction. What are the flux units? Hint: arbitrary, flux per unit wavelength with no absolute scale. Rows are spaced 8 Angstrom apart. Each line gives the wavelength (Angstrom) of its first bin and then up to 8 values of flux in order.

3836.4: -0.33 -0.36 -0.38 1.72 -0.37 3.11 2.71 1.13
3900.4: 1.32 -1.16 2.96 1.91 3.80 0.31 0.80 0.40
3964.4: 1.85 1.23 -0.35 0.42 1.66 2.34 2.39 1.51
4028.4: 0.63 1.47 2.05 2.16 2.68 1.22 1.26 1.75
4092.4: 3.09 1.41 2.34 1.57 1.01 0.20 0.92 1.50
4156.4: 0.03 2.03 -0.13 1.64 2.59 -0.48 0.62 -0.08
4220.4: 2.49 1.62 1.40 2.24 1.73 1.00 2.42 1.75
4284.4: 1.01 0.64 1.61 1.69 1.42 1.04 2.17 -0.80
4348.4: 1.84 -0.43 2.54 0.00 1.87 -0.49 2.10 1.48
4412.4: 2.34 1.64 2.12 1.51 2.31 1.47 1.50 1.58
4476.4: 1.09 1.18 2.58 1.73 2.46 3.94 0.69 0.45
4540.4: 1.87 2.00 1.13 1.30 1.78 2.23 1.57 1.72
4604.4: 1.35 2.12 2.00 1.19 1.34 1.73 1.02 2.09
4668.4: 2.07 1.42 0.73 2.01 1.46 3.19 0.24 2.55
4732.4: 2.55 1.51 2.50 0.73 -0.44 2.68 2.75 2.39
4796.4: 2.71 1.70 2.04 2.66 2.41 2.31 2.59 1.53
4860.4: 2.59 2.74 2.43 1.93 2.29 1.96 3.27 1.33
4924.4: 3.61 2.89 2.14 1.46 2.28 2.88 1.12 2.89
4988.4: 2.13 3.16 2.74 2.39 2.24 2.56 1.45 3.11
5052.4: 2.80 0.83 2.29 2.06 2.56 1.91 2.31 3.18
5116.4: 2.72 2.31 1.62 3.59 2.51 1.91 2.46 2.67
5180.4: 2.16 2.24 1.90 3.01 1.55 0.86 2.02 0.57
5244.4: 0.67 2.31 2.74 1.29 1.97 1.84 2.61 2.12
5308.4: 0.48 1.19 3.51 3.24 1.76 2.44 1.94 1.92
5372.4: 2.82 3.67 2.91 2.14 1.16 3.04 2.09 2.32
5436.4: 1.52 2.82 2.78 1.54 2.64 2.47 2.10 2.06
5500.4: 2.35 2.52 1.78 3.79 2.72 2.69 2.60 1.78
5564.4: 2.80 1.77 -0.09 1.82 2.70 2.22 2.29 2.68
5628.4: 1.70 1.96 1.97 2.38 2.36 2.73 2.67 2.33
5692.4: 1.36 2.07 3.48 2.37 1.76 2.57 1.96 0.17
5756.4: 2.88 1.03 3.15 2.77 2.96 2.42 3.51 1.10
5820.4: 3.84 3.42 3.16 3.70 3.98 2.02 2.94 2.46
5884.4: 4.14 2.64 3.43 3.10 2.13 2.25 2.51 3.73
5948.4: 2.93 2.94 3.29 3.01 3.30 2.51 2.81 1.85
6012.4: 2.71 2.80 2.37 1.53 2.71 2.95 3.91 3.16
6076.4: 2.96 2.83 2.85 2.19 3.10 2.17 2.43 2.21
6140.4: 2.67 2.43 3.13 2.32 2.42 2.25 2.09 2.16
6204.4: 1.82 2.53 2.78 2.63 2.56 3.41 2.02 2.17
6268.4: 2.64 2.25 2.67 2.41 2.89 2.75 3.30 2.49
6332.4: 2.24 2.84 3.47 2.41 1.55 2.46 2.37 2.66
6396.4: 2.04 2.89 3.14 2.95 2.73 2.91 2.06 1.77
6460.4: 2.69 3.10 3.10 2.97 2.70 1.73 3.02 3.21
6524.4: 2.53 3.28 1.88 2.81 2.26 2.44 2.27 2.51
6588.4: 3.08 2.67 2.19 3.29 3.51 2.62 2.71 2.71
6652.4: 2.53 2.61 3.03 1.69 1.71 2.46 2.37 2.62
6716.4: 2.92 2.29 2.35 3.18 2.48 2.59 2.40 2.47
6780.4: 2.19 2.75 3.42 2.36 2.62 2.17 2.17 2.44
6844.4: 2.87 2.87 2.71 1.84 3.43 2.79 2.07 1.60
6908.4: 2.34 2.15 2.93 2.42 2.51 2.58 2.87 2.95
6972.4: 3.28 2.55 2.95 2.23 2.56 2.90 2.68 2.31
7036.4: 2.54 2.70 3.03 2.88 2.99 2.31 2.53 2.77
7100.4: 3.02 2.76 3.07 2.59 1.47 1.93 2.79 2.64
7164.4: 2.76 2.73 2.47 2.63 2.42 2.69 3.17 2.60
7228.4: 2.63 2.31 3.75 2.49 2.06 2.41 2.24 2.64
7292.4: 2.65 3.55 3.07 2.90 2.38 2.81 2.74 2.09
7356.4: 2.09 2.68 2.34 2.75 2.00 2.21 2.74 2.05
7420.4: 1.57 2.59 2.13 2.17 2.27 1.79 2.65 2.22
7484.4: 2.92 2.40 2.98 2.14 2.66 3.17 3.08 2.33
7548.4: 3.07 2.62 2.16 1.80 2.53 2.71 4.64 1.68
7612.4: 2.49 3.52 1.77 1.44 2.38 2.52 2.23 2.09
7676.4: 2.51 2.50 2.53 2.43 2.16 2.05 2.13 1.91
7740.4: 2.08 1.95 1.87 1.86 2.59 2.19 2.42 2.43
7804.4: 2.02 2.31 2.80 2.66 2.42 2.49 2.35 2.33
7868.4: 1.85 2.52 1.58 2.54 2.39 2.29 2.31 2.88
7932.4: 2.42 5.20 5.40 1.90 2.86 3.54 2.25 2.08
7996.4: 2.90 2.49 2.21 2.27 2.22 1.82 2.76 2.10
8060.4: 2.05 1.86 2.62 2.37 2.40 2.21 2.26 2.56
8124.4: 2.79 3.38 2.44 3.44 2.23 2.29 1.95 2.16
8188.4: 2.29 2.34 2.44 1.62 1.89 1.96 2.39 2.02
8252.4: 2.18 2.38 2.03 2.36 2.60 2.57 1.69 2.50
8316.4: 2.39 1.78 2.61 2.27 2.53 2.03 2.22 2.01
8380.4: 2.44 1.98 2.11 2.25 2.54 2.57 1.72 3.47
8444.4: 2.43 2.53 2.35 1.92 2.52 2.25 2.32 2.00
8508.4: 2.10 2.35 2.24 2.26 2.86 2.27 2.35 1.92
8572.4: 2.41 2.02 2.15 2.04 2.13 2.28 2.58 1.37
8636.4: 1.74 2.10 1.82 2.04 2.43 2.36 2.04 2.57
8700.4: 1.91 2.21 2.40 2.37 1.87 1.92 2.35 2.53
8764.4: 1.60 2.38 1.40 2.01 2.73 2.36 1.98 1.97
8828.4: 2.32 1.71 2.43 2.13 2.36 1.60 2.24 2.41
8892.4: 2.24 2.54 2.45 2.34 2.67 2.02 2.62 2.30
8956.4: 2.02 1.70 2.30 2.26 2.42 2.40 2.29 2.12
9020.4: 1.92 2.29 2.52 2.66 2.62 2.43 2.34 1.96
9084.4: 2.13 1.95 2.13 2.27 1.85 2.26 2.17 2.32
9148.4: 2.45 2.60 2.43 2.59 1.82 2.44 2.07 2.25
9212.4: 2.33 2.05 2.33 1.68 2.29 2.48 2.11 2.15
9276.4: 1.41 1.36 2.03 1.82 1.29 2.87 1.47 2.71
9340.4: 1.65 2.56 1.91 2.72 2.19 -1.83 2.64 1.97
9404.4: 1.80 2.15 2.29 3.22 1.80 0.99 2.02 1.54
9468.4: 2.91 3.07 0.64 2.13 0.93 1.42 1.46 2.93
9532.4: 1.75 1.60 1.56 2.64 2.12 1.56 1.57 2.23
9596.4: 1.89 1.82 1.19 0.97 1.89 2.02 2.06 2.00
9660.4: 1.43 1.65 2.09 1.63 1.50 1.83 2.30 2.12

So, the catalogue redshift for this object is 0.21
